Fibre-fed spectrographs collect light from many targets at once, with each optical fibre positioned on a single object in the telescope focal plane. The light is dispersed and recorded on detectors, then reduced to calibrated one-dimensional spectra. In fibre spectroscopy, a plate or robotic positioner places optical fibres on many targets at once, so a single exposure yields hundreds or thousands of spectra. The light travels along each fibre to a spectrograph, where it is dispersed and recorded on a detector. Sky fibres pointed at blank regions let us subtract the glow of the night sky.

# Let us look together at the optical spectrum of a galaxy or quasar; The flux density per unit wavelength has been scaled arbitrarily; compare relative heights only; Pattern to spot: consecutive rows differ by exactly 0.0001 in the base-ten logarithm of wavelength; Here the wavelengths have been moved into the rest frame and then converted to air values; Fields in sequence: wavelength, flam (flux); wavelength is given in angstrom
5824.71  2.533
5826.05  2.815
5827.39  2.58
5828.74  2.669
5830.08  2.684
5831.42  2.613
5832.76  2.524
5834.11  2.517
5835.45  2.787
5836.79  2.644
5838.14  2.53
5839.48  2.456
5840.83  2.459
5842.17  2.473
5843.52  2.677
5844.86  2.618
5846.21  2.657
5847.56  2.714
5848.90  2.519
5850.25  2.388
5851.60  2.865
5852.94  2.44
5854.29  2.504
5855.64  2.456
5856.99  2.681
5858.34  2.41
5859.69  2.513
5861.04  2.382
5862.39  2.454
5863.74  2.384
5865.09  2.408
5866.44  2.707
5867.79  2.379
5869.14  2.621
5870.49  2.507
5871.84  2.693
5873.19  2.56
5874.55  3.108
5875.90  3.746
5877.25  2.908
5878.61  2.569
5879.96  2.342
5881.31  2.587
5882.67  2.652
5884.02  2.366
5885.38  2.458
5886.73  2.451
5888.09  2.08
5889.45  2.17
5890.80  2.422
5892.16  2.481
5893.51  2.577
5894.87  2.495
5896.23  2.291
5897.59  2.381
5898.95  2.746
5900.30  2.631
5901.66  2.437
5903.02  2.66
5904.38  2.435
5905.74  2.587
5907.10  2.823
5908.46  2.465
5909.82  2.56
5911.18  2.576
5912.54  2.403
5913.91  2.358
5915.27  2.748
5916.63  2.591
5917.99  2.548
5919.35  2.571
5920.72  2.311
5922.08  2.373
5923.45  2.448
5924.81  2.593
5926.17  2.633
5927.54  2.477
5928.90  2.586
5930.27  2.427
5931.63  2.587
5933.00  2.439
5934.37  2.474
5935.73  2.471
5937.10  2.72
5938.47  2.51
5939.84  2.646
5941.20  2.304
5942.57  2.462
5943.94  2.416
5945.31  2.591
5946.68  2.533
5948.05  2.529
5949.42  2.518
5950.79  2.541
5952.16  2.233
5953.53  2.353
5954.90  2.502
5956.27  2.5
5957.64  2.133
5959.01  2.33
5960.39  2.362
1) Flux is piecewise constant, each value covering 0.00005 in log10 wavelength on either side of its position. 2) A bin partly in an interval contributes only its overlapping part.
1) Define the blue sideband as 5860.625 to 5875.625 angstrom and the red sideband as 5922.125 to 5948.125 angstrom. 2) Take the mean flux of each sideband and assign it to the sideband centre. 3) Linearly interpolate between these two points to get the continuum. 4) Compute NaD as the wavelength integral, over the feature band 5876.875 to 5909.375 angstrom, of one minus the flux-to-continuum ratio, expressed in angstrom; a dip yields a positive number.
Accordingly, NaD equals 0.9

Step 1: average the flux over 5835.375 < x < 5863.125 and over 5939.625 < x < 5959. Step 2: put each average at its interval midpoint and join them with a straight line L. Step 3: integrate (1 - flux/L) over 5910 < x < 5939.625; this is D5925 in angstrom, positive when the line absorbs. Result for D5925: -0.6 angstrom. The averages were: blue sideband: 2.55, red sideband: 2.44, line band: 2.52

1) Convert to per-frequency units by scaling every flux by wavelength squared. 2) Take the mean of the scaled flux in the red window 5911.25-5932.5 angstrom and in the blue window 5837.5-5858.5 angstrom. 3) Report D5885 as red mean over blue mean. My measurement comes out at 1.01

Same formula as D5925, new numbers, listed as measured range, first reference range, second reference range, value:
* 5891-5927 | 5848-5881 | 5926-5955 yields 0.2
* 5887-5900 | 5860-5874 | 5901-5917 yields 0.6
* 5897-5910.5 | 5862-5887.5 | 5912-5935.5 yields -0.1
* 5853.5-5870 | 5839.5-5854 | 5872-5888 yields 0.8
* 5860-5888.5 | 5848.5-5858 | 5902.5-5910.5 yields -0.3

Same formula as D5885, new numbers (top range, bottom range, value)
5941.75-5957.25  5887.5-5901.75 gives 1.03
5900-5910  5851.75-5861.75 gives 1.04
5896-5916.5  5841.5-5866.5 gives 1.02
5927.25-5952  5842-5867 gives 1.02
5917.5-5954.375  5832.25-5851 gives 1.00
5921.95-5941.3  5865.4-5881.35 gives 0.94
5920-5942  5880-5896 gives 1.05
